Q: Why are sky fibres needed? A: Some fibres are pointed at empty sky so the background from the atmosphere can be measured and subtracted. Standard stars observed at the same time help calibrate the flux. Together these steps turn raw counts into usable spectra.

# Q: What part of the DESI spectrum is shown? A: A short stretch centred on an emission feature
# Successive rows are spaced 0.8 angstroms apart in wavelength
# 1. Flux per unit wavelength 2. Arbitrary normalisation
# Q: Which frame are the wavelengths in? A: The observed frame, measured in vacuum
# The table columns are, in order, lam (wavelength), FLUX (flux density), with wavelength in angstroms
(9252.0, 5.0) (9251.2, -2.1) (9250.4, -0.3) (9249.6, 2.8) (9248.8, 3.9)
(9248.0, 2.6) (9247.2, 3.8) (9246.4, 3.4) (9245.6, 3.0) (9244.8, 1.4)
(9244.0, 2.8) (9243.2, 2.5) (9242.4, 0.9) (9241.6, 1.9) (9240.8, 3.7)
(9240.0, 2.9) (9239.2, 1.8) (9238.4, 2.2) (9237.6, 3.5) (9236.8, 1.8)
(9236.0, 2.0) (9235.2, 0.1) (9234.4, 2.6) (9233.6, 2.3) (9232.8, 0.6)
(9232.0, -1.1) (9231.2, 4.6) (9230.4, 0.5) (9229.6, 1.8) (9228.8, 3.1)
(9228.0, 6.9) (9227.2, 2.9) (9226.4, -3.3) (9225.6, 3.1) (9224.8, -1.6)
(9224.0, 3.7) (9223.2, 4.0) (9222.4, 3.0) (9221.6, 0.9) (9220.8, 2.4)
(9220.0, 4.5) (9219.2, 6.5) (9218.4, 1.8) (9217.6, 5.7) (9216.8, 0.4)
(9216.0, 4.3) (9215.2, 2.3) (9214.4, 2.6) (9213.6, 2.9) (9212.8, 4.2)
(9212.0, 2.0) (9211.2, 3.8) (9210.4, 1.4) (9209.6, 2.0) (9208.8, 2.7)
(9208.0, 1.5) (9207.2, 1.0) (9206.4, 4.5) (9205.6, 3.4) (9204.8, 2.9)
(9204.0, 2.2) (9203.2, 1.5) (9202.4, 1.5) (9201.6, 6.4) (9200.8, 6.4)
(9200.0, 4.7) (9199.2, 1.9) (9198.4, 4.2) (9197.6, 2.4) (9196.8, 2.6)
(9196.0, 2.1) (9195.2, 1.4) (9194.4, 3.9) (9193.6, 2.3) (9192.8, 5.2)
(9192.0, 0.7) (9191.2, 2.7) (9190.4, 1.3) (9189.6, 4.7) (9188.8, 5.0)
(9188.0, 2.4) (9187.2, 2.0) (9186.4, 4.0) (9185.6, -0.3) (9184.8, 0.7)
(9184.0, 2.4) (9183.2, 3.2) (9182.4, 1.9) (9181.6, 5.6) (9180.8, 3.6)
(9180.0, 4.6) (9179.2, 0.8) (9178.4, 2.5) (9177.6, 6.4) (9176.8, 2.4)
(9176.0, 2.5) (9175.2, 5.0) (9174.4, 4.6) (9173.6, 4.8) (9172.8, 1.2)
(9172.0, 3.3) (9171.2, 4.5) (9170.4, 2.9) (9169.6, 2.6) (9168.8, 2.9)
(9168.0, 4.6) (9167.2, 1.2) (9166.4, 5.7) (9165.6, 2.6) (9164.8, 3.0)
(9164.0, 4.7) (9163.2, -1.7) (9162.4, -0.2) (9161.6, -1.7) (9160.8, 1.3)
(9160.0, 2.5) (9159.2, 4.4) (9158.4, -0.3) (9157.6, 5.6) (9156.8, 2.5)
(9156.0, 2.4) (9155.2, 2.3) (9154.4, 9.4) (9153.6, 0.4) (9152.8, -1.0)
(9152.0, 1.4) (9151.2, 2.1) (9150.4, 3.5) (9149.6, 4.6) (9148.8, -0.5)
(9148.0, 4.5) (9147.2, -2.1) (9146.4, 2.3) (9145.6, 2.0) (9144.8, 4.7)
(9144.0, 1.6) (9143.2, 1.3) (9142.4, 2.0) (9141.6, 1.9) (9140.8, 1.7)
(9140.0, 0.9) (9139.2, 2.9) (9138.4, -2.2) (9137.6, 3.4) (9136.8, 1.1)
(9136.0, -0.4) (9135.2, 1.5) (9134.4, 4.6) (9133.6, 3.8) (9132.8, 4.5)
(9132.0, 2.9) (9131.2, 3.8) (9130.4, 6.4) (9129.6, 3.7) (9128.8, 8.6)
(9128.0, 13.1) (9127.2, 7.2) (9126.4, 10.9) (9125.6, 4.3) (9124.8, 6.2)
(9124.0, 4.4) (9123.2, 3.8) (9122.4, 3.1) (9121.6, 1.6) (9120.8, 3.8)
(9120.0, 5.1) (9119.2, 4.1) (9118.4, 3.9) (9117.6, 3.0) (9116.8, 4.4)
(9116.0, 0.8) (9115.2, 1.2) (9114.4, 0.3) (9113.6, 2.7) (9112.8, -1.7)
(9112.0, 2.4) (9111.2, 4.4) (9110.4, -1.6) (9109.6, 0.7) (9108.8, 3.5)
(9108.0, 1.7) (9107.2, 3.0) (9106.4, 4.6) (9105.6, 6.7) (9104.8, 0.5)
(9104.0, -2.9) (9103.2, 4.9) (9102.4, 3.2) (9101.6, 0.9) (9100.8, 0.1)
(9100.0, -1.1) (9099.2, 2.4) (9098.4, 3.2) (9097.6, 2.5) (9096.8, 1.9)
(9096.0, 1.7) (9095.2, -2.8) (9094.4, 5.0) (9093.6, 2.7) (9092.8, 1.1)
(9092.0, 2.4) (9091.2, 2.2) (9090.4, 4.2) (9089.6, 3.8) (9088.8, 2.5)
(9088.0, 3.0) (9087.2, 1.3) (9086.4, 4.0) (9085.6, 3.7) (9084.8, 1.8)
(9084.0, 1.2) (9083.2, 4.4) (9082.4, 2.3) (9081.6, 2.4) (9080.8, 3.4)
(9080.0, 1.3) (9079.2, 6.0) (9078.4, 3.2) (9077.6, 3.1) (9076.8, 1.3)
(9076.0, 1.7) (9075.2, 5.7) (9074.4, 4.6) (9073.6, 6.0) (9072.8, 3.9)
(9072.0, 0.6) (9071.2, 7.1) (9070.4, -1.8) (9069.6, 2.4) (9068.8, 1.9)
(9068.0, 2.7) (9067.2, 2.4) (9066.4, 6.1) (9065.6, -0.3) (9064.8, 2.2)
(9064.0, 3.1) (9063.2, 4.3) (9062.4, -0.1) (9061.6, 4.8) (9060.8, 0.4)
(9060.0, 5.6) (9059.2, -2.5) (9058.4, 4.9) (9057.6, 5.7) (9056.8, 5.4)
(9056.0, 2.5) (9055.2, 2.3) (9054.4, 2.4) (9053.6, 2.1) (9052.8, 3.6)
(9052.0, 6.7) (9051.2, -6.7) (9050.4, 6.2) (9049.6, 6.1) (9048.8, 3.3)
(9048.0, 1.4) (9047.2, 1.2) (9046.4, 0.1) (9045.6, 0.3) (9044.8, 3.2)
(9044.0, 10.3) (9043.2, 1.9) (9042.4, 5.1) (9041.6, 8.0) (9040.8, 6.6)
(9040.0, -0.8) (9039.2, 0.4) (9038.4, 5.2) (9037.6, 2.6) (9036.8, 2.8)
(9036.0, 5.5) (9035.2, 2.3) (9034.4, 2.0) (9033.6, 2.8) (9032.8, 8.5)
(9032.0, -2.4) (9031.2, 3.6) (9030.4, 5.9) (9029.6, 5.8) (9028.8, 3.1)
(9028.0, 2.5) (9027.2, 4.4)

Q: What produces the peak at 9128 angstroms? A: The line H-gamma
